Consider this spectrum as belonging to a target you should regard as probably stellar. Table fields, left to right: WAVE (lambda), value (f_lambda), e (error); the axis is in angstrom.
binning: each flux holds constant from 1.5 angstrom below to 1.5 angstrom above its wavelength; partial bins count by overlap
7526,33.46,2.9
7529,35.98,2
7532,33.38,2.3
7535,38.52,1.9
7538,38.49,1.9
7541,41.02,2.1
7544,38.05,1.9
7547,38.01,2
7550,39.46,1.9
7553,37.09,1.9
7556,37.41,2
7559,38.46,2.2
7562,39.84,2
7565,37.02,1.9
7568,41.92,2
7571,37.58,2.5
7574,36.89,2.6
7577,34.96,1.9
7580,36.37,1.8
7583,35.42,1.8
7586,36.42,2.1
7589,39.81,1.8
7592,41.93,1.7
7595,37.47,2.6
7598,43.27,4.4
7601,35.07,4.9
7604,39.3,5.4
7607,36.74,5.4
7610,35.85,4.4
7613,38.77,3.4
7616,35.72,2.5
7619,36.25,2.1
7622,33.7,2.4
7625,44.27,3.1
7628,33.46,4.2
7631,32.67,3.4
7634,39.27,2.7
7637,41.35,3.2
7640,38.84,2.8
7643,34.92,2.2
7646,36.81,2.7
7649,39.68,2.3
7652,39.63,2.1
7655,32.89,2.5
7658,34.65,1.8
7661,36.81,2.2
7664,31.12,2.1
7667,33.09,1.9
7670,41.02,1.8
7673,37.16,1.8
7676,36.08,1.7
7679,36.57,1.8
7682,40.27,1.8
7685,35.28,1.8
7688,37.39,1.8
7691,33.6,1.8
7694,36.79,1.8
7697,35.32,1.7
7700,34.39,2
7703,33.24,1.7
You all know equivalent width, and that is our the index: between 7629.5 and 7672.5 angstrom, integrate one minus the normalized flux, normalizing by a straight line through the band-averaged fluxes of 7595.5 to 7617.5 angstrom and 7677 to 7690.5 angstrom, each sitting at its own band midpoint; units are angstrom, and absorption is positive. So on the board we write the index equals 0.8 angstrom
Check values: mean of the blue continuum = 37.8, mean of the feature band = 36.6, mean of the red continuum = 37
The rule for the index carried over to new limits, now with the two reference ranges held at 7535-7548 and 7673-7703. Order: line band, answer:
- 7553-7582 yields 0.5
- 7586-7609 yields -0.6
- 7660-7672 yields 0.3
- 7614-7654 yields -0.3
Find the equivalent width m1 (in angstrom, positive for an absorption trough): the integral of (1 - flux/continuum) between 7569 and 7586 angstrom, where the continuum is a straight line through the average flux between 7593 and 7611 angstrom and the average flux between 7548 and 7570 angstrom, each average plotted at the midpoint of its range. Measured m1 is 0.90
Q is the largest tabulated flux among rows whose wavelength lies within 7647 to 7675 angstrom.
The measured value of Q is 41.02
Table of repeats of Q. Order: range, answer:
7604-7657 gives 44.27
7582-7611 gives 43.27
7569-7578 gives 37.58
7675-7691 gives 40.27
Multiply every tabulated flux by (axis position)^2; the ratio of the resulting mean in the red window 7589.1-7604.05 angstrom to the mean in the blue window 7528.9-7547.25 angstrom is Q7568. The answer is 1.1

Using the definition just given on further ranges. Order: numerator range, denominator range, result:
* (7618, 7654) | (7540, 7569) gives 0.99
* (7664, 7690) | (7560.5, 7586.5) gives 1.01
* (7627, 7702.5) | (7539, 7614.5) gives 0.97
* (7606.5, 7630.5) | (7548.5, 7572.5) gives 0.96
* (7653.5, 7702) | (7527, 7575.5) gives 0.97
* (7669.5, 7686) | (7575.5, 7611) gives 1.02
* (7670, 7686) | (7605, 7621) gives 1.04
